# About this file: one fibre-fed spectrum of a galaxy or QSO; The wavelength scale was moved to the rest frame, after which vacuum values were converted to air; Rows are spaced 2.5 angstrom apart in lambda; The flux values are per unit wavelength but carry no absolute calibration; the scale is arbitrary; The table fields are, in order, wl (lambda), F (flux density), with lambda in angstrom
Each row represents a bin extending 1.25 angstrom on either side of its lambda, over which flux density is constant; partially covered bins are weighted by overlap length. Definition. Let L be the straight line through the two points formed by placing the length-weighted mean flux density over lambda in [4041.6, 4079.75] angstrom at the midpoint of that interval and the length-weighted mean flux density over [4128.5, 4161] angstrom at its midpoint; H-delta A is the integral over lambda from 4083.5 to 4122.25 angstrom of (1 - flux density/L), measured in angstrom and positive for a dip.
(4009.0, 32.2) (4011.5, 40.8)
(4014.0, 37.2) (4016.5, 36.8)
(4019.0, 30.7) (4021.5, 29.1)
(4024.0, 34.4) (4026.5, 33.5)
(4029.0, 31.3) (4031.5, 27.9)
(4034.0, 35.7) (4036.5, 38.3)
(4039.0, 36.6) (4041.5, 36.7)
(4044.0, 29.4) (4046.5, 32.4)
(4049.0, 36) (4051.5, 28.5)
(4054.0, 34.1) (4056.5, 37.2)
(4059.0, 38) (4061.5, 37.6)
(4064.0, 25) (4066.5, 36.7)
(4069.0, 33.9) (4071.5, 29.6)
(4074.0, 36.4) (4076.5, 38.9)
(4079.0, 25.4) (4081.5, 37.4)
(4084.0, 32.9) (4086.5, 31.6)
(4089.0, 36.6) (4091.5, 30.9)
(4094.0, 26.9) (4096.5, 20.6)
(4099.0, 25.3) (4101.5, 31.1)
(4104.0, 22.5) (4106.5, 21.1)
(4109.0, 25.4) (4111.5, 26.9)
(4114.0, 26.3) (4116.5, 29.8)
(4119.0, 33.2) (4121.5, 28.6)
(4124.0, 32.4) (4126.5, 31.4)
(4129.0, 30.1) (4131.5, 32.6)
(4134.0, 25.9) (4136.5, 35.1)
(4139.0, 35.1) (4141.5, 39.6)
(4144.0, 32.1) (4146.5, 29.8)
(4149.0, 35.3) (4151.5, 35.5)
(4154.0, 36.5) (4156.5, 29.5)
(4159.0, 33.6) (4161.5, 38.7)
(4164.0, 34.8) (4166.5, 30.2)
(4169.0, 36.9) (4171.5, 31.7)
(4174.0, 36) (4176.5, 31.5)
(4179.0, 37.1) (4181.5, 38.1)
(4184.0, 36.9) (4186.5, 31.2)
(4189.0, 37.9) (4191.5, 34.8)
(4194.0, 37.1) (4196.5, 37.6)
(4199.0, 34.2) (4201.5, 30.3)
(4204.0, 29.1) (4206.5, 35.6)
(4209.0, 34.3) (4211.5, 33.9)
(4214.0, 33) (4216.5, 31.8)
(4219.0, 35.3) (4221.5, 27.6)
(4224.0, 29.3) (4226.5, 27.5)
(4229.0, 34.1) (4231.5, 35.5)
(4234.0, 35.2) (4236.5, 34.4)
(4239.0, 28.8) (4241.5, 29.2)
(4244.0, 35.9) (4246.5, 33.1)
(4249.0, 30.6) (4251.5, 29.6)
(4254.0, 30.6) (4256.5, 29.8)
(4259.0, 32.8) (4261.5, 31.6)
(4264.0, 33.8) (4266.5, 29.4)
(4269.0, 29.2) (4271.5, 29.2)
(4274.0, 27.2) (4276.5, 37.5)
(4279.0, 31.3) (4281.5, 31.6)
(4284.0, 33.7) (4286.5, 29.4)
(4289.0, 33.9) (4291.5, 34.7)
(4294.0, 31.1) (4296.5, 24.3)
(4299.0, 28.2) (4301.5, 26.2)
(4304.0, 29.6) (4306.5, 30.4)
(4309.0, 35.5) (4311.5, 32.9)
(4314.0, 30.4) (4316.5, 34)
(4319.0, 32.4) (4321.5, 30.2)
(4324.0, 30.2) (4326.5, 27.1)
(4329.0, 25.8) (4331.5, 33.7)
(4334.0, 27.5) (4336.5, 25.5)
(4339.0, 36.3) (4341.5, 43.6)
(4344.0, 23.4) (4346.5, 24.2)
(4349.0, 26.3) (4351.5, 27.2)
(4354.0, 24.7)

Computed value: 6.3 angstrom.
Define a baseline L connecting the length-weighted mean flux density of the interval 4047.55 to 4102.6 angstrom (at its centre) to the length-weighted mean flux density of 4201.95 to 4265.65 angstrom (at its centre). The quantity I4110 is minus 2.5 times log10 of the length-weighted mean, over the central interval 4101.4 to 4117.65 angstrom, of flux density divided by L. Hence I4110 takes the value 0.243 mag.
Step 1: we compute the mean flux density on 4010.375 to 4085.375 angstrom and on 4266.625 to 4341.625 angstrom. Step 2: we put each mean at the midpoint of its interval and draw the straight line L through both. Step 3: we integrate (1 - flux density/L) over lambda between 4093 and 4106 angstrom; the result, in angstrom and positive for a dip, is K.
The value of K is 3.2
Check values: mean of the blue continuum 33.9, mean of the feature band 25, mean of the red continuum 30.9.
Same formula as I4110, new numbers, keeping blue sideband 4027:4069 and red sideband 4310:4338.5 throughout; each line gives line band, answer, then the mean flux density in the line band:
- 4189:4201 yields -0.12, 35.8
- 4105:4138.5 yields 0.13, 29.2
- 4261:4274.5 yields 0.03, 30.1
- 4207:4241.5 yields -0.03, 32.3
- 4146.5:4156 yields -0.07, 34.5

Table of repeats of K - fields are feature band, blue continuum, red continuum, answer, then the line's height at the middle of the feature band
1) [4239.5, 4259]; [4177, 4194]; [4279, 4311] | 0.98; 32.9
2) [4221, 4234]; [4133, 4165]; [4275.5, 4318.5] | 0.49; 32.6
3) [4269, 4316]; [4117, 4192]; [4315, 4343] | 1.36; 31.9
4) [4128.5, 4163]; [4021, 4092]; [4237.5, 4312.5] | -1.13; 32.6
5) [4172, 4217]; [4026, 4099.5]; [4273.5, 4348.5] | -3.95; 31.7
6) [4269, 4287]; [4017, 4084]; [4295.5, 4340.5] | -0.42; 30.6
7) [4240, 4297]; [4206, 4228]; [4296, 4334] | -0.74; 31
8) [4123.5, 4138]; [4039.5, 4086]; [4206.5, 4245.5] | 0.84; 33.2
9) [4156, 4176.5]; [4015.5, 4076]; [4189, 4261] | -0.62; 32.9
